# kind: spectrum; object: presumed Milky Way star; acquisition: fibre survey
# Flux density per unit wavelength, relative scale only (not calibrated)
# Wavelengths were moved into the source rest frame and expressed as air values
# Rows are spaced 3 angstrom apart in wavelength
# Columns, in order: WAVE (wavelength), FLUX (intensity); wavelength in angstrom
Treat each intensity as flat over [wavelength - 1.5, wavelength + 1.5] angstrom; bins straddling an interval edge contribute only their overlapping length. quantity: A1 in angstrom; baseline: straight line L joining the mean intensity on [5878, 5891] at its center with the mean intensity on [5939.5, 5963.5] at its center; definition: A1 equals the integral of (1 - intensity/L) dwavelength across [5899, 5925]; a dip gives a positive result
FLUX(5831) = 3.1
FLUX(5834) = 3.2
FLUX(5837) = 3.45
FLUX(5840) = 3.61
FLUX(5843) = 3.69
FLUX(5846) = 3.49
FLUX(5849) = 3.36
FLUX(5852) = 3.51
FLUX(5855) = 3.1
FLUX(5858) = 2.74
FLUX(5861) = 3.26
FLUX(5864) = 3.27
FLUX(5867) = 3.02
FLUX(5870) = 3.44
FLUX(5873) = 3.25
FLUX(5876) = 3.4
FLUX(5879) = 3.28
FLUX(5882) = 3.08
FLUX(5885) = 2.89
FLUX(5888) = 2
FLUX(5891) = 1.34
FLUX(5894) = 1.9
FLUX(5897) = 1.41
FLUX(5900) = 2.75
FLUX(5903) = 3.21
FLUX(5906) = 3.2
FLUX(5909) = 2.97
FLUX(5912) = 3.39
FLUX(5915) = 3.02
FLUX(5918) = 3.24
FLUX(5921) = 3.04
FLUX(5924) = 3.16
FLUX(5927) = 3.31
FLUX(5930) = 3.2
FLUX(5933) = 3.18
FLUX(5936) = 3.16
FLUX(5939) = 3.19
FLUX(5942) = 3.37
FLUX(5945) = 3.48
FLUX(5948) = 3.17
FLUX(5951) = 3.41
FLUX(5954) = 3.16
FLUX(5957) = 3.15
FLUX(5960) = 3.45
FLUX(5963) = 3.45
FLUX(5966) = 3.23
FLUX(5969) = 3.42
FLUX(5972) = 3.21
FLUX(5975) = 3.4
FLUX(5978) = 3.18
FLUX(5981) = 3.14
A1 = -1.8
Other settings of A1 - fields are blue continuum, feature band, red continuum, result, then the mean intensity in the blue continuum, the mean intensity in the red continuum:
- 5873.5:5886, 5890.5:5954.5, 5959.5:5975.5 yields 5.47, 3.18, 3.35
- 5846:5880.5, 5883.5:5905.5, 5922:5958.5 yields 6.69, 3.25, 3.24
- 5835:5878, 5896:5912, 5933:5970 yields 2.41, 3.33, 3.3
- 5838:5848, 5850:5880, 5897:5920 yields 1.35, 3.58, 3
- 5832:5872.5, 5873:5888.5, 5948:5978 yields 1.36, 3.31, 3.31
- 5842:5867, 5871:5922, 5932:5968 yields 7.64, 3.28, 3.29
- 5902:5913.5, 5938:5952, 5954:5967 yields -0.23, 3.19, 3.31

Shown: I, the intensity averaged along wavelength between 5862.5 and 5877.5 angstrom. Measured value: 3.28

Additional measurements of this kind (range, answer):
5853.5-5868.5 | 3.08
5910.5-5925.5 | 3.17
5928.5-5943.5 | 3.22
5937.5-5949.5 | 3.3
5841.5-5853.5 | 3.51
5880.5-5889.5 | 2.66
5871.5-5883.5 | 3.25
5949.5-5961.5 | 3.29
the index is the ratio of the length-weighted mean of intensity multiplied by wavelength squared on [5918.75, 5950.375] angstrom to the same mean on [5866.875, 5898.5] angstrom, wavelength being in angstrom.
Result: 1.3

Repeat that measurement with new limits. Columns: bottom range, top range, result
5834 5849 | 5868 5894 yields 0.81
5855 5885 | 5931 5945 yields 1.05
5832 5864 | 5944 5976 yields 1.03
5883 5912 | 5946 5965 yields 1.36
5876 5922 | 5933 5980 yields 1.23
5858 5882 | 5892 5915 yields 0.84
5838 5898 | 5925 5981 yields 1.14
